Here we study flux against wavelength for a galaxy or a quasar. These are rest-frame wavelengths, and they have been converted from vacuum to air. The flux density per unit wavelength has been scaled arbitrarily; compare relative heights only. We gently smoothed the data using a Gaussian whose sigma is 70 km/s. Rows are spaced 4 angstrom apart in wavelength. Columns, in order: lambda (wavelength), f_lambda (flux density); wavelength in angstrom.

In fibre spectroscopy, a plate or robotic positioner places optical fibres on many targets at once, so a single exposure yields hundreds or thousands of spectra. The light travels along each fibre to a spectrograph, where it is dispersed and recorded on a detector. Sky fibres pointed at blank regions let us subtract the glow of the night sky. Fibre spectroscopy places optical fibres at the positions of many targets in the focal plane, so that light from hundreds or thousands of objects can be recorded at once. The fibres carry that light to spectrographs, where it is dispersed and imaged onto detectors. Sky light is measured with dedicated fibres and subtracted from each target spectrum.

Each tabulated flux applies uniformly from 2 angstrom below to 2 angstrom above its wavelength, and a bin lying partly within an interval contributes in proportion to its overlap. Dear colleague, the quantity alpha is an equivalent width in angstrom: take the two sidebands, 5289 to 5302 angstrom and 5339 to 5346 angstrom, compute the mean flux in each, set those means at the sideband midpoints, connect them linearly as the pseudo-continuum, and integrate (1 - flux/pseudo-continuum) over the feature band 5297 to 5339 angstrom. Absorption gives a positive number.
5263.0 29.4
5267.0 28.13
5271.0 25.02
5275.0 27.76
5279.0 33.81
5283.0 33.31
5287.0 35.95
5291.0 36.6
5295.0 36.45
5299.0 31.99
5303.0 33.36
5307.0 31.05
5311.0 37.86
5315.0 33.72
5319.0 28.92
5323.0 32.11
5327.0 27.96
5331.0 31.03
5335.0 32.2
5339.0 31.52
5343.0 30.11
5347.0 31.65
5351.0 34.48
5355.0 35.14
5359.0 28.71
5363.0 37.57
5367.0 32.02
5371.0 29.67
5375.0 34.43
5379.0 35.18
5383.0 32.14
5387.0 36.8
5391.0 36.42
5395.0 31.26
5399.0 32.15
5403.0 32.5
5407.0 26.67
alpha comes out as 1.1 angstrom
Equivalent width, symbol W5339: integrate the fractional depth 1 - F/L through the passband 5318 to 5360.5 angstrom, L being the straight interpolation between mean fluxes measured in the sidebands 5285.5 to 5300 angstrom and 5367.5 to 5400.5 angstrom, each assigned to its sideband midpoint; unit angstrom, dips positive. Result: 3.81 angstrom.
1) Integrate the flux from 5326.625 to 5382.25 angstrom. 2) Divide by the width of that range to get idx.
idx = 32.4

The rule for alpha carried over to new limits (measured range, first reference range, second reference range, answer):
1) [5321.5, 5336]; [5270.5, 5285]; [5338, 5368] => 0.59 angstrom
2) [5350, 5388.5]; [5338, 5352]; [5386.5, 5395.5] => -0.04 angstrom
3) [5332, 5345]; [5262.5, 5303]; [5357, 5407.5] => 0.50 angstrom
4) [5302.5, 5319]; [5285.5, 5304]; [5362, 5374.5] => 0.50 angstrom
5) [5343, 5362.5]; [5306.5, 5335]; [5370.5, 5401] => 0.08 angstrom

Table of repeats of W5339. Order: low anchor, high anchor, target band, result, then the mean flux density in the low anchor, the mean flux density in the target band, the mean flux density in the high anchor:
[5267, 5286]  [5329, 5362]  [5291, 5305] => -1.7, 30.1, 34.3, 32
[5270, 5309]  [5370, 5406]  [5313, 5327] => 0.8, 32.7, 31.1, 33.3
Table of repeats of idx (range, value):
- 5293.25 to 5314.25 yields 34.1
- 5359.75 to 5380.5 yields 33.4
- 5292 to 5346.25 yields 32.2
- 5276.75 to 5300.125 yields 34.7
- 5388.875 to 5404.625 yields 33.1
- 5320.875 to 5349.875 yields 31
